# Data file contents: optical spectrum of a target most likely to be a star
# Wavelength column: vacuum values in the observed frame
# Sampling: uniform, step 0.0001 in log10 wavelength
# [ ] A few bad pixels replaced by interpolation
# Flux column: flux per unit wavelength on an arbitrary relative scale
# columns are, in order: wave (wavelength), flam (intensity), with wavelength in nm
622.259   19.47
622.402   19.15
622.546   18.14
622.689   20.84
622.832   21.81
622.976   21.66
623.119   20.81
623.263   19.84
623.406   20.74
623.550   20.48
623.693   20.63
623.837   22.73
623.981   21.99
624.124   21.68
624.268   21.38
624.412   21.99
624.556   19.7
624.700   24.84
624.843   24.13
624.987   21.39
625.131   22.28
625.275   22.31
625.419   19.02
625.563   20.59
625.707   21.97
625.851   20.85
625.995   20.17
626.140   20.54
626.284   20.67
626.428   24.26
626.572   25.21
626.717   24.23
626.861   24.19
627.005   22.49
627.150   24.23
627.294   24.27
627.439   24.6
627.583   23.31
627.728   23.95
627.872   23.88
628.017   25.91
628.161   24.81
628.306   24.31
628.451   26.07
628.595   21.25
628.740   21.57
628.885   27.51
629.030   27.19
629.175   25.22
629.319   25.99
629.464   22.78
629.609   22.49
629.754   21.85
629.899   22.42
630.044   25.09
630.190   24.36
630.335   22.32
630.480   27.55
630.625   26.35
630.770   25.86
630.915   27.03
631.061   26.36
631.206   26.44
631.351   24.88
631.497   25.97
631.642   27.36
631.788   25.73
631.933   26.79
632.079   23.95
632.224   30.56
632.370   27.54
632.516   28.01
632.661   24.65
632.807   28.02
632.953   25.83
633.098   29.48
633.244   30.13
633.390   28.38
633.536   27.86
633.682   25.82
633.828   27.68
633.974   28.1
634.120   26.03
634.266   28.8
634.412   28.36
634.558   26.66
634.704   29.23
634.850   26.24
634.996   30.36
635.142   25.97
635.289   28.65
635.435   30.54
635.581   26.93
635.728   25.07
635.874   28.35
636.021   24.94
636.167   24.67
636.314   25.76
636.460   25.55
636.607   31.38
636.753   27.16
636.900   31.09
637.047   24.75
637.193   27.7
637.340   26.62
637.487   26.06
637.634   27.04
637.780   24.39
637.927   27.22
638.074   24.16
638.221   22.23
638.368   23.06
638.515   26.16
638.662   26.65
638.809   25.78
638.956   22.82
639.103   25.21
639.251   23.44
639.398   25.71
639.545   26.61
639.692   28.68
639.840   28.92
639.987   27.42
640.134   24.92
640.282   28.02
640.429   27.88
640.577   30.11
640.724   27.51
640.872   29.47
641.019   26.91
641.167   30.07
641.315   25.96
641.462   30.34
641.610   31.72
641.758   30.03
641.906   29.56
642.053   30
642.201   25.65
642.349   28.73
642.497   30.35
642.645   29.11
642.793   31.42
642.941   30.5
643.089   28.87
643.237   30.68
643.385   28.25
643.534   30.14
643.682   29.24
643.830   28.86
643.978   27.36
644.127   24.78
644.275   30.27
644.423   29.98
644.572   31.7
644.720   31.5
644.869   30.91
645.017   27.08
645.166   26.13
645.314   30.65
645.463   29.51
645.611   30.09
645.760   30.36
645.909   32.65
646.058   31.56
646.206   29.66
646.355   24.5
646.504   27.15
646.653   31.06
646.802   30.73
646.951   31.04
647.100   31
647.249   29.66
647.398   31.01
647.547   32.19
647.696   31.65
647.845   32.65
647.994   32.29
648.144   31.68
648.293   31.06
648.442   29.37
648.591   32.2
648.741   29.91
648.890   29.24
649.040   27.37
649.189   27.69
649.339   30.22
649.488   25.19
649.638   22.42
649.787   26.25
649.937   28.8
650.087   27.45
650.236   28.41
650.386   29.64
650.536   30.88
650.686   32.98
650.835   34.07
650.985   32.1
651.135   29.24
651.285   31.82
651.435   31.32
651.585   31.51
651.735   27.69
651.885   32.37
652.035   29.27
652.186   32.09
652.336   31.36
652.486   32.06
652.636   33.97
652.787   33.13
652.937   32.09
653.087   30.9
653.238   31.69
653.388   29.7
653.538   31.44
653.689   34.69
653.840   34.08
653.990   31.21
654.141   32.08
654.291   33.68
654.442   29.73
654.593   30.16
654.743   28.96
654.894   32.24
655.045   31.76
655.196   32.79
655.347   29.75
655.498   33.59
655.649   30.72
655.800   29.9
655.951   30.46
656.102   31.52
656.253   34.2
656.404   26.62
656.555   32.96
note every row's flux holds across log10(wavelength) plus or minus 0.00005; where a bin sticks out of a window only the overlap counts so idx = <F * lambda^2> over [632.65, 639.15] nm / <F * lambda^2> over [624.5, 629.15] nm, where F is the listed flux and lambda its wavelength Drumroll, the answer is 1.2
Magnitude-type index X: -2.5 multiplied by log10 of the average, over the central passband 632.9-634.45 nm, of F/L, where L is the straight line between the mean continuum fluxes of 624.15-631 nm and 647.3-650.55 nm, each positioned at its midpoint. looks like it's -0.11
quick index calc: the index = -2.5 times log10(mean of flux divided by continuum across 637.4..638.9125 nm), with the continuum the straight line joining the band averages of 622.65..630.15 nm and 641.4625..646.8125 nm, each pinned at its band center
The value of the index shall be 0.08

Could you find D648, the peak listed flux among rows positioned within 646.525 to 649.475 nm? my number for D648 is 32.65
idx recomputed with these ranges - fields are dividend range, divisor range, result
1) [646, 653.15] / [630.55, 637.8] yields 1.17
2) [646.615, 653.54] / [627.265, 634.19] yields 1.26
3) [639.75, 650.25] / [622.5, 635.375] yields 1.26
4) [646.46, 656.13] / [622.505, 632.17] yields 1.42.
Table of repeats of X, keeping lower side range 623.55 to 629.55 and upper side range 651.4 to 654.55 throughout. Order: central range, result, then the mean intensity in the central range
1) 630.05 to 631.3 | -0.06 mag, 25.7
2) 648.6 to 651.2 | 0.06 mag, 29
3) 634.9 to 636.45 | -0.04 mag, 27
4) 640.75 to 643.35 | -0.05 mag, 29.3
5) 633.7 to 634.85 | -0.08 mag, 27.6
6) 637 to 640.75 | 0.04 mag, 26.1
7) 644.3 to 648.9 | -0.03 mag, 30.3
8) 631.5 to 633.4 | -0.10 mag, 27.3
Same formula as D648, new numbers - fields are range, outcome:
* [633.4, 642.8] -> 31.72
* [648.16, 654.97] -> 34.69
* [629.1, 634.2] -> 30.56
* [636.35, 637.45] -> 31.38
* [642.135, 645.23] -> 31.7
